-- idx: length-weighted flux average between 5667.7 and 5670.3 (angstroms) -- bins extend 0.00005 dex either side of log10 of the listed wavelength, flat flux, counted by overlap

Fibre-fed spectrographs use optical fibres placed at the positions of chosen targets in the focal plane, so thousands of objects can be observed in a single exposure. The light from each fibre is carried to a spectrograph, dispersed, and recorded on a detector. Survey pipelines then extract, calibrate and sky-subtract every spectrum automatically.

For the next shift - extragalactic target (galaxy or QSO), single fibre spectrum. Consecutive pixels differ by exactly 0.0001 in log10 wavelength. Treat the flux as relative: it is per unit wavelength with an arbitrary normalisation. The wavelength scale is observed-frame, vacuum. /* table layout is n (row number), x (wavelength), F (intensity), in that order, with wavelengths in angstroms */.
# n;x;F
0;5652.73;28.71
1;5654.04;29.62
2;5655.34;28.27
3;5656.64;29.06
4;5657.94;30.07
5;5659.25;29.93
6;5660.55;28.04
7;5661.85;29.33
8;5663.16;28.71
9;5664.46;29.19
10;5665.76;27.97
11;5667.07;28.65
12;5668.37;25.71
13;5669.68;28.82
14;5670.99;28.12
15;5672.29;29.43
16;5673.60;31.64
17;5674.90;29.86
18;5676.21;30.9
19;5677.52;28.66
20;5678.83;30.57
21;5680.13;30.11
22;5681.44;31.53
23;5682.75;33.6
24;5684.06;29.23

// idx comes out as 27.3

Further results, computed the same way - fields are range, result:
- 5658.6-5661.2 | 29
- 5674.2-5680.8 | 30.1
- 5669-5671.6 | 28.4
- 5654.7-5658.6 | 29.1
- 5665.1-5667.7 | 28.3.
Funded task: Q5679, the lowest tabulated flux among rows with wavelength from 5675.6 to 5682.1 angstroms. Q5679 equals 28.66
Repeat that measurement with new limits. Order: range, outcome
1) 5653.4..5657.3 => 28.27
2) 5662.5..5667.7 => 27.97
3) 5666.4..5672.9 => 25.71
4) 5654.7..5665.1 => 28.04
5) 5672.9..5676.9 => 29.86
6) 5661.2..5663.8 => 28.71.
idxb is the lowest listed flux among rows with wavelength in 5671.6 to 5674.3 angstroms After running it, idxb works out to 29.43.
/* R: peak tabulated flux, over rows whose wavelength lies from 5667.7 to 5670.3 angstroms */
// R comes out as 28.82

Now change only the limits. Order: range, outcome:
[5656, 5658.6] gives 30.07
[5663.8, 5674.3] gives 31.64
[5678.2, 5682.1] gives 31.53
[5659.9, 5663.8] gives 29.33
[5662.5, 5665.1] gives 29.19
